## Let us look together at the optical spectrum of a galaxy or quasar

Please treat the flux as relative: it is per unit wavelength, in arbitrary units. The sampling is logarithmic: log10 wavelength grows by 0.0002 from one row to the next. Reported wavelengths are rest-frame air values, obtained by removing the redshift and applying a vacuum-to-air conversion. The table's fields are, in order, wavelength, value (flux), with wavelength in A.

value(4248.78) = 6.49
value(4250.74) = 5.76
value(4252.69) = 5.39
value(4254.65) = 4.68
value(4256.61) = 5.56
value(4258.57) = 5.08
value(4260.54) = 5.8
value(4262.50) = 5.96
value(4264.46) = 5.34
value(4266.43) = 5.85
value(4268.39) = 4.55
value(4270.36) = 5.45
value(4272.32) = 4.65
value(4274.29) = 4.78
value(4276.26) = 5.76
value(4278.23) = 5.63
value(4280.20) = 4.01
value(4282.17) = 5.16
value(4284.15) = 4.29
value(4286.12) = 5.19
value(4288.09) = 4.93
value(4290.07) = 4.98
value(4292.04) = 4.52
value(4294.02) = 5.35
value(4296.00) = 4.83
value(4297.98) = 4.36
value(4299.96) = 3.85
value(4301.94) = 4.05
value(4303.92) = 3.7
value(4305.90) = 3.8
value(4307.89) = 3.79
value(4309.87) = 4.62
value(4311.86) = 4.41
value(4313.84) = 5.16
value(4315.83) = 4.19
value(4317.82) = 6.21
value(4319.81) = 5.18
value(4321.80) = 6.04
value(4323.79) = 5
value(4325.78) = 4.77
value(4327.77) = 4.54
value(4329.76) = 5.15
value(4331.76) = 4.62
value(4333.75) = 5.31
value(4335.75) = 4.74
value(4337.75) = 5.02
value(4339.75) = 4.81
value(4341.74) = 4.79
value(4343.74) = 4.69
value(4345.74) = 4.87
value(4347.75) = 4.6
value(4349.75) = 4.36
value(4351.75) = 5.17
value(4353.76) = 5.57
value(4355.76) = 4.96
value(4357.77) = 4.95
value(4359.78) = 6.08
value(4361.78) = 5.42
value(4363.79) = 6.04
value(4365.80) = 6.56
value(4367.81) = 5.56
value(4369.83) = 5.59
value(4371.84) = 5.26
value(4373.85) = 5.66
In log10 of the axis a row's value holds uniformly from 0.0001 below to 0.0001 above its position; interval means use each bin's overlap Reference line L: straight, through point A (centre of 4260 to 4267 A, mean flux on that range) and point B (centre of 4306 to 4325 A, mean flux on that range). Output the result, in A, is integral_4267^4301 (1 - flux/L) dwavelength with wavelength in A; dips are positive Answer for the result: 3.5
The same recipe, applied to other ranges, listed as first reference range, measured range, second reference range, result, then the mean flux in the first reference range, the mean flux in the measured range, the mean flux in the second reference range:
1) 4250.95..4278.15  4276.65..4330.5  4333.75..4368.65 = 5.3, 5.32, 4.74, 5.19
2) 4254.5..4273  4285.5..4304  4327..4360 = 2.0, 5.33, 4.61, 4.93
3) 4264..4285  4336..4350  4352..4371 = 1.9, 5.04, 4.75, 5.61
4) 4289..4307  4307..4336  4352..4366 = -0.5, 4.38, 4.92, 5.58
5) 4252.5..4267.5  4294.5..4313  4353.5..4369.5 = 4.5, 5.45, 4.2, 5.64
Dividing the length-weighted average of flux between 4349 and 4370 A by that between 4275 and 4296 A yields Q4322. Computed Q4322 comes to 1.10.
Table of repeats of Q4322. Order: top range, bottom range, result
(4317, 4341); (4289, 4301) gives 1.10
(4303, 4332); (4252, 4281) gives 0.91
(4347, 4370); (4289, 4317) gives 1.23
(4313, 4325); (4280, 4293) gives 1.11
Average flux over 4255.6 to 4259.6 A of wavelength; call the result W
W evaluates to 5.31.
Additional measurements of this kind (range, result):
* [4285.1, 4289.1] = 5.06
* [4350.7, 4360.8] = 5.34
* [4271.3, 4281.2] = 4.97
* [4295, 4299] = 4.59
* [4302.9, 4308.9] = 3.77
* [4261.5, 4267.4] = 5.72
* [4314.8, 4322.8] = 5.4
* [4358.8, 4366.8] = 6.03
